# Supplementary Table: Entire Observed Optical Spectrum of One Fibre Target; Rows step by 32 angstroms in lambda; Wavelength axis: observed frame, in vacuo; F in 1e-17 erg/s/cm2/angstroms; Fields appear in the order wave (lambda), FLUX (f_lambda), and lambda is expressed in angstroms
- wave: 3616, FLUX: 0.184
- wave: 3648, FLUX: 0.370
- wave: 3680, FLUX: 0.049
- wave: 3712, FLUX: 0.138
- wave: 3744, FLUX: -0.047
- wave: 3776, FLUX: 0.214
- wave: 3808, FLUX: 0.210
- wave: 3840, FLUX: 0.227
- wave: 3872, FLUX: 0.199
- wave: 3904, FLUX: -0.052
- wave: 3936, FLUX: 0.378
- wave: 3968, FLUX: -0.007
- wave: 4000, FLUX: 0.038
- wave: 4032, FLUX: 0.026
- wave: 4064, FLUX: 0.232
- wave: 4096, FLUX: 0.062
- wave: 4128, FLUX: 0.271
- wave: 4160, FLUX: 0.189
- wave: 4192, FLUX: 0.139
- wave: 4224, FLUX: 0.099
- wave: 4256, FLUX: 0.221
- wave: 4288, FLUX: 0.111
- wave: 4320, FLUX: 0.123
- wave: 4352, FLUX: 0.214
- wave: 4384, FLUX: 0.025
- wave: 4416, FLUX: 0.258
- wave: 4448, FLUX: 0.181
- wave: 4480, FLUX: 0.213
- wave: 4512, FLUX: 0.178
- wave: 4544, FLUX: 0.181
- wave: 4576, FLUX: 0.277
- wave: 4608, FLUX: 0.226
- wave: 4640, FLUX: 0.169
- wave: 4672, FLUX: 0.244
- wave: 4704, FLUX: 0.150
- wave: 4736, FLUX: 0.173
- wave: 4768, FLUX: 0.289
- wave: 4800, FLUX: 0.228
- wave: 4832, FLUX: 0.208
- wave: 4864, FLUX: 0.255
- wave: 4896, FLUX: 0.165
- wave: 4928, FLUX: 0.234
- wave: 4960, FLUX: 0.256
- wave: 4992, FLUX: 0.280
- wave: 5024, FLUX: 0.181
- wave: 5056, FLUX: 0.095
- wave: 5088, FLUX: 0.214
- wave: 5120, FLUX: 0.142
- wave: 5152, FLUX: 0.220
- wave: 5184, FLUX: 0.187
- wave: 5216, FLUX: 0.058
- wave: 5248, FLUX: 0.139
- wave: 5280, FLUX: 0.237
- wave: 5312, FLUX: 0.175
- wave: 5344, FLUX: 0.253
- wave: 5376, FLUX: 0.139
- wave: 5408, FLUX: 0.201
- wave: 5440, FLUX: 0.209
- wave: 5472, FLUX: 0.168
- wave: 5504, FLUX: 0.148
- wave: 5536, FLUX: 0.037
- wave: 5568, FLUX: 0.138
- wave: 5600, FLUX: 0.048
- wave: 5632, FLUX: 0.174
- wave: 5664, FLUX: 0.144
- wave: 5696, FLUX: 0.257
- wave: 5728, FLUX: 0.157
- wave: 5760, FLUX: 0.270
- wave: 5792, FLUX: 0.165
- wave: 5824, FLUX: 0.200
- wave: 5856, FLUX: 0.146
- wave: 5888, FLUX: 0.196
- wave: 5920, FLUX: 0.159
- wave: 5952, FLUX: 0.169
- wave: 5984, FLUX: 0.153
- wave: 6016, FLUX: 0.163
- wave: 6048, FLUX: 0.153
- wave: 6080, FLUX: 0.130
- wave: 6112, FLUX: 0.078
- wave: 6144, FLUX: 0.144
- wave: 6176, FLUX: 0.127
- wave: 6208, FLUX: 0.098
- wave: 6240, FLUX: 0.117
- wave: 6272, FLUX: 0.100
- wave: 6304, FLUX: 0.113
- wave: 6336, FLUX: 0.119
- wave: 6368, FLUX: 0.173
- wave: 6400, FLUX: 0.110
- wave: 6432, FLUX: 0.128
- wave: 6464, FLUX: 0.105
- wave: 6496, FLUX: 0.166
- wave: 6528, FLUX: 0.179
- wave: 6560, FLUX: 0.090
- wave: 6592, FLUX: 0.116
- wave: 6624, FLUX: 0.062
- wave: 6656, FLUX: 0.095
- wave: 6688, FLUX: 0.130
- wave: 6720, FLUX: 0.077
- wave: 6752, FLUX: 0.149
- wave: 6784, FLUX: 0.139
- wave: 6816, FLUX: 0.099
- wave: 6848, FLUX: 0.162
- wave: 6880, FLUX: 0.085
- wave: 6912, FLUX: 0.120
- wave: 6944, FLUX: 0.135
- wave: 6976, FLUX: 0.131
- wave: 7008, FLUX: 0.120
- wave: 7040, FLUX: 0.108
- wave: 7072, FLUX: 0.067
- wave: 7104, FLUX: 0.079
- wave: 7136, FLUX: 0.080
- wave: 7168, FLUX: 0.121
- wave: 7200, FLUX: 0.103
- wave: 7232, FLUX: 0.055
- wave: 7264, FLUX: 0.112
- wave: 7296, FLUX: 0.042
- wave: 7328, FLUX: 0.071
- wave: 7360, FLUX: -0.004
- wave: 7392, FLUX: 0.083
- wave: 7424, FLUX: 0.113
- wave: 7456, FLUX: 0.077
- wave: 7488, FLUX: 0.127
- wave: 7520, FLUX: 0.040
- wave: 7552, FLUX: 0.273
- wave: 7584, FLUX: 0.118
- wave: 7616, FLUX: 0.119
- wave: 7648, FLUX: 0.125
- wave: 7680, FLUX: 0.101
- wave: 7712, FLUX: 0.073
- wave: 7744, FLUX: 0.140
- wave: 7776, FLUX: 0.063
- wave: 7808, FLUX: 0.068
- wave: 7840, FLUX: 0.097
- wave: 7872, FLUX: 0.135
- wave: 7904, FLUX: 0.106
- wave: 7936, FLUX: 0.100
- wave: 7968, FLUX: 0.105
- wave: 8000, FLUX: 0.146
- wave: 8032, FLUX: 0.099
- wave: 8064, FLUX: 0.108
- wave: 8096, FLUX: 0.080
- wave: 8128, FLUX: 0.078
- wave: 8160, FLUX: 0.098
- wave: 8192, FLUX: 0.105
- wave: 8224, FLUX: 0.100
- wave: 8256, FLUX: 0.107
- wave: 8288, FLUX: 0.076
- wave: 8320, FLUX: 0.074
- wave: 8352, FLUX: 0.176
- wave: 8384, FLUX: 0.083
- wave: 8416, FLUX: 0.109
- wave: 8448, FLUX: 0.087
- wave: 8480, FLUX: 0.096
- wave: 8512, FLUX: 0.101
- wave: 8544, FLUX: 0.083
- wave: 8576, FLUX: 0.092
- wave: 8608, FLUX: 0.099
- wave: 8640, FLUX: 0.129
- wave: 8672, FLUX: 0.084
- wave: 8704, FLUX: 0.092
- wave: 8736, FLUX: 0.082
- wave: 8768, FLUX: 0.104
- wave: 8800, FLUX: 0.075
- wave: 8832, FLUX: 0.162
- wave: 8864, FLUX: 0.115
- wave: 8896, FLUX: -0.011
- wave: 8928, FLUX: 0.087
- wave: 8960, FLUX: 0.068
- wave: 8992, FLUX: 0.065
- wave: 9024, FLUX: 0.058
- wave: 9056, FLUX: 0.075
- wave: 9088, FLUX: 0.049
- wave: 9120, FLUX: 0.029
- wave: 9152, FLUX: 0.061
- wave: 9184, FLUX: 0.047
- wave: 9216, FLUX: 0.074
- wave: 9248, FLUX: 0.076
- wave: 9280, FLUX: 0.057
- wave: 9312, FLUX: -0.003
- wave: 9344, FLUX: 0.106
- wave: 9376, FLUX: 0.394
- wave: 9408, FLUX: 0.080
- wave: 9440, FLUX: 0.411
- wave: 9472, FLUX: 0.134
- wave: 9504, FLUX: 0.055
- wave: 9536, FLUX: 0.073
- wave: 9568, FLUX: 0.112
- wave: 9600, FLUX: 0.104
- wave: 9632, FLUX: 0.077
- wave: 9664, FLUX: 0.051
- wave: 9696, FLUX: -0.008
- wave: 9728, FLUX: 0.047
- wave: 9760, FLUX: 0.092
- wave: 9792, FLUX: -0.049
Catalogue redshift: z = 0.15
